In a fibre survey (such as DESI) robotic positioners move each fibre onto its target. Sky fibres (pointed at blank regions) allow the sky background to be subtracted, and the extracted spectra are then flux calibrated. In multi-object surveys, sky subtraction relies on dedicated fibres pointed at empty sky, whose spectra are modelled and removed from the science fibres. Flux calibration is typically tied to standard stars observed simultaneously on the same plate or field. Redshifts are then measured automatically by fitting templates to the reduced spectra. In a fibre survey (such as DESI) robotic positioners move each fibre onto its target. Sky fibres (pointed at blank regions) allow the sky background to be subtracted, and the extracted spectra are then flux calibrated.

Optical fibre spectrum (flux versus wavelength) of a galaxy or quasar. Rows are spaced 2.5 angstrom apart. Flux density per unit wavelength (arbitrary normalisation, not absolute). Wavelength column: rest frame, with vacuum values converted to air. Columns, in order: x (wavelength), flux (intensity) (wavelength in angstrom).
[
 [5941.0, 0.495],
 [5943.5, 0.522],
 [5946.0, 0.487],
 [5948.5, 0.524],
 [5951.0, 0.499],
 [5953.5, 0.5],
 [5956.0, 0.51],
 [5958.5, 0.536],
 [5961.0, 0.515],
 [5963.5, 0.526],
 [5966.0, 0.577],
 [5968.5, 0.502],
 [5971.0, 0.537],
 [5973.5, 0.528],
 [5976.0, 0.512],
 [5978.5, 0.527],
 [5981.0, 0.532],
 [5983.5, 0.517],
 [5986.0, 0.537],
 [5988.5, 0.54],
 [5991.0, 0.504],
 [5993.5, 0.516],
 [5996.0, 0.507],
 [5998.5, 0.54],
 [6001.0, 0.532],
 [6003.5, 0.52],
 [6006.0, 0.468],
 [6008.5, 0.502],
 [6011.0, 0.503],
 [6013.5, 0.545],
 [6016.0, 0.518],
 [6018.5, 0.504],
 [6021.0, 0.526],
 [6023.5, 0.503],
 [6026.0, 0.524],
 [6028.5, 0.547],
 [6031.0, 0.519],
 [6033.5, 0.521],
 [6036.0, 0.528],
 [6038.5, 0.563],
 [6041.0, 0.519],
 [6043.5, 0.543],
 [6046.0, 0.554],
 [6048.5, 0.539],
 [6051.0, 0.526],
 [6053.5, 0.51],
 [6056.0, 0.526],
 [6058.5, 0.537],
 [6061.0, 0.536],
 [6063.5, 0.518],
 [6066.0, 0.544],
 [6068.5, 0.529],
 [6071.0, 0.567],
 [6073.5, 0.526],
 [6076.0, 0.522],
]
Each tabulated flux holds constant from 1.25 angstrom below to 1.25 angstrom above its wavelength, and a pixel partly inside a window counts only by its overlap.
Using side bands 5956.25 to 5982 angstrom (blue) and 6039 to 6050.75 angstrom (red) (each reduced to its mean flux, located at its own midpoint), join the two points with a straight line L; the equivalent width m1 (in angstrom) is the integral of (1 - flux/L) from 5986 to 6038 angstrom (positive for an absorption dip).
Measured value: 1.5 angstrom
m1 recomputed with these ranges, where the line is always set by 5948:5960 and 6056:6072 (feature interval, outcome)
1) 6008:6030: 0.3 angstrom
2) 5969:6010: 0.1 angstrom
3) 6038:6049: -0.2 angstrom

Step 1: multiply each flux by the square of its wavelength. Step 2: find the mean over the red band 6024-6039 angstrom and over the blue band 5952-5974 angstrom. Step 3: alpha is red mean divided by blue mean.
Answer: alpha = 1.03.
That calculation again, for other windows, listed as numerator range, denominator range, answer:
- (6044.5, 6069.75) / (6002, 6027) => 1.06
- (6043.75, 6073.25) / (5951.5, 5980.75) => 1.05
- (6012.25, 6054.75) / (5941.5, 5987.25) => 1.04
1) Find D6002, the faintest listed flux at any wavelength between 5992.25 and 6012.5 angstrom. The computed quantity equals 0.468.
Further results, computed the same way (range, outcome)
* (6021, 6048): 0.503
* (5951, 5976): 0.499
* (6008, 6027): 0.502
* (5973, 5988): 0.512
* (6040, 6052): 0.519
